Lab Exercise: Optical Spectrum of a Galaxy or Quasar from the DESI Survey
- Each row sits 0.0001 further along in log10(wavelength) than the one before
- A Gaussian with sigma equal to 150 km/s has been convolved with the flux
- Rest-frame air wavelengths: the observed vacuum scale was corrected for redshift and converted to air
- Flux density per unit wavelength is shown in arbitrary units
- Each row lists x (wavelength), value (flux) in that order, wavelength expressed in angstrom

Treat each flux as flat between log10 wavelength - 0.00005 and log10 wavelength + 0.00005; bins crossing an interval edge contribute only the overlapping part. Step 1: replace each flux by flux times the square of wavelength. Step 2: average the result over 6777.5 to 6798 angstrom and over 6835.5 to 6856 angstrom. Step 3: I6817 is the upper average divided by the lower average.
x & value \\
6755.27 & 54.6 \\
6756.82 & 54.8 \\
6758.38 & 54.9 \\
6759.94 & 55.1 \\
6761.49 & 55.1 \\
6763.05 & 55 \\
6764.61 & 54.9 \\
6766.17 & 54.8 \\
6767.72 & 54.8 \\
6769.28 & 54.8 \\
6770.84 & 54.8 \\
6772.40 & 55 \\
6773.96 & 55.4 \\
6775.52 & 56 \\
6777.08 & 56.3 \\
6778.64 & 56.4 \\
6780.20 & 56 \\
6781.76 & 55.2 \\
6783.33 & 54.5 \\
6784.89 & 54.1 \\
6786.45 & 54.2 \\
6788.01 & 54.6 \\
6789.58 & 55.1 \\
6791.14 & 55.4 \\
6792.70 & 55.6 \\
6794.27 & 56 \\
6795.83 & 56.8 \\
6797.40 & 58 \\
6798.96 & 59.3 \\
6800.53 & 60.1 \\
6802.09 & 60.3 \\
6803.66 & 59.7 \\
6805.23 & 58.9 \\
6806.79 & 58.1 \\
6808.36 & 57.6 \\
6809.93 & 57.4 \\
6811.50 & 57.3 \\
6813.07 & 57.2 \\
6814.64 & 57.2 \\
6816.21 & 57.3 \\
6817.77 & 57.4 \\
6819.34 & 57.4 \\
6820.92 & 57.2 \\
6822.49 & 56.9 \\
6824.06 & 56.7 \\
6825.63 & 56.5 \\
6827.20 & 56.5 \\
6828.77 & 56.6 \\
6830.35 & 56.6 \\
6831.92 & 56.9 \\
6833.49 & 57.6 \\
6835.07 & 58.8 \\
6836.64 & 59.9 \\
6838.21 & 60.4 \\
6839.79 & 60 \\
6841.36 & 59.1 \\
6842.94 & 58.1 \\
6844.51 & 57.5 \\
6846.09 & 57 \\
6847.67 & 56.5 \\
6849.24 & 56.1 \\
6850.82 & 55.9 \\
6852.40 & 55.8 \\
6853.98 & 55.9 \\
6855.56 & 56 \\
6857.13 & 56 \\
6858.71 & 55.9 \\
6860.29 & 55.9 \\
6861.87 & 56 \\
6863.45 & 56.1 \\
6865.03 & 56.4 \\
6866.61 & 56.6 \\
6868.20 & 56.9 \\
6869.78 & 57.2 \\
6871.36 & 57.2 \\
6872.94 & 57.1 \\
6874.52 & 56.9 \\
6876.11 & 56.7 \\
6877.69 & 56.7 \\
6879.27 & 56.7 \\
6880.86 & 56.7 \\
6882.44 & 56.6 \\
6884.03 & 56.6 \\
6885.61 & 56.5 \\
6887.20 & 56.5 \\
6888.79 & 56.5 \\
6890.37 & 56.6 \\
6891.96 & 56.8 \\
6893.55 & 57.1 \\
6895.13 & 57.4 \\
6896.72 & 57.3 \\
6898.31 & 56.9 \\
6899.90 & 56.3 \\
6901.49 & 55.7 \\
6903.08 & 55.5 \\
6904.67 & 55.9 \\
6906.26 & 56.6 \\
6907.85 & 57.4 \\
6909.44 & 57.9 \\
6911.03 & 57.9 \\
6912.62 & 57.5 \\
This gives 1.06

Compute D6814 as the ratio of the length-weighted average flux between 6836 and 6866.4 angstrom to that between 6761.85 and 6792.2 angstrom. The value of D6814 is 1.04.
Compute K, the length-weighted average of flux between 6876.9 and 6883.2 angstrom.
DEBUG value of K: 56.7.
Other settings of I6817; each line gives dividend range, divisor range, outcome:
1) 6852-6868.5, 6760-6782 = 1.04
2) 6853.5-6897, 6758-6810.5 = 1.03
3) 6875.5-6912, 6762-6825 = 1.03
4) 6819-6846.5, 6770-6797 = 1.06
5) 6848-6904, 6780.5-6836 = 1.01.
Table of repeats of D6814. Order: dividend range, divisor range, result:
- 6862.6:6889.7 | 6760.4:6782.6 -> 1.03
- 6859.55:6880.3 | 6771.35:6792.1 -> 1.03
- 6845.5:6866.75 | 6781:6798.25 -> 1.01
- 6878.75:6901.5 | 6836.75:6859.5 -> 0.99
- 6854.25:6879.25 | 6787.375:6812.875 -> 0.98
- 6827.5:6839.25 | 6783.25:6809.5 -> 1.02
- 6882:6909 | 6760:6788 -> 1.03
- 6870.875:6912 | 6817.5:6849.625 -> 0.99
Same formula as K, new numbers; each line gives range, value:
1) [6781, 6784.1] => 54.7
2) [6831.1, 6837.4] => 58.3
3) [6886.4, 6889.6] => 56.5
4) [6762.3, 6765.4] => 54.9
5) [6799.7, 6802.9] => 60.2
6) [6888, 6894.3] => 56.7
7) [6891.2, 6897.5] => 57.2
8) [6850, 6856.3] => 55.8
